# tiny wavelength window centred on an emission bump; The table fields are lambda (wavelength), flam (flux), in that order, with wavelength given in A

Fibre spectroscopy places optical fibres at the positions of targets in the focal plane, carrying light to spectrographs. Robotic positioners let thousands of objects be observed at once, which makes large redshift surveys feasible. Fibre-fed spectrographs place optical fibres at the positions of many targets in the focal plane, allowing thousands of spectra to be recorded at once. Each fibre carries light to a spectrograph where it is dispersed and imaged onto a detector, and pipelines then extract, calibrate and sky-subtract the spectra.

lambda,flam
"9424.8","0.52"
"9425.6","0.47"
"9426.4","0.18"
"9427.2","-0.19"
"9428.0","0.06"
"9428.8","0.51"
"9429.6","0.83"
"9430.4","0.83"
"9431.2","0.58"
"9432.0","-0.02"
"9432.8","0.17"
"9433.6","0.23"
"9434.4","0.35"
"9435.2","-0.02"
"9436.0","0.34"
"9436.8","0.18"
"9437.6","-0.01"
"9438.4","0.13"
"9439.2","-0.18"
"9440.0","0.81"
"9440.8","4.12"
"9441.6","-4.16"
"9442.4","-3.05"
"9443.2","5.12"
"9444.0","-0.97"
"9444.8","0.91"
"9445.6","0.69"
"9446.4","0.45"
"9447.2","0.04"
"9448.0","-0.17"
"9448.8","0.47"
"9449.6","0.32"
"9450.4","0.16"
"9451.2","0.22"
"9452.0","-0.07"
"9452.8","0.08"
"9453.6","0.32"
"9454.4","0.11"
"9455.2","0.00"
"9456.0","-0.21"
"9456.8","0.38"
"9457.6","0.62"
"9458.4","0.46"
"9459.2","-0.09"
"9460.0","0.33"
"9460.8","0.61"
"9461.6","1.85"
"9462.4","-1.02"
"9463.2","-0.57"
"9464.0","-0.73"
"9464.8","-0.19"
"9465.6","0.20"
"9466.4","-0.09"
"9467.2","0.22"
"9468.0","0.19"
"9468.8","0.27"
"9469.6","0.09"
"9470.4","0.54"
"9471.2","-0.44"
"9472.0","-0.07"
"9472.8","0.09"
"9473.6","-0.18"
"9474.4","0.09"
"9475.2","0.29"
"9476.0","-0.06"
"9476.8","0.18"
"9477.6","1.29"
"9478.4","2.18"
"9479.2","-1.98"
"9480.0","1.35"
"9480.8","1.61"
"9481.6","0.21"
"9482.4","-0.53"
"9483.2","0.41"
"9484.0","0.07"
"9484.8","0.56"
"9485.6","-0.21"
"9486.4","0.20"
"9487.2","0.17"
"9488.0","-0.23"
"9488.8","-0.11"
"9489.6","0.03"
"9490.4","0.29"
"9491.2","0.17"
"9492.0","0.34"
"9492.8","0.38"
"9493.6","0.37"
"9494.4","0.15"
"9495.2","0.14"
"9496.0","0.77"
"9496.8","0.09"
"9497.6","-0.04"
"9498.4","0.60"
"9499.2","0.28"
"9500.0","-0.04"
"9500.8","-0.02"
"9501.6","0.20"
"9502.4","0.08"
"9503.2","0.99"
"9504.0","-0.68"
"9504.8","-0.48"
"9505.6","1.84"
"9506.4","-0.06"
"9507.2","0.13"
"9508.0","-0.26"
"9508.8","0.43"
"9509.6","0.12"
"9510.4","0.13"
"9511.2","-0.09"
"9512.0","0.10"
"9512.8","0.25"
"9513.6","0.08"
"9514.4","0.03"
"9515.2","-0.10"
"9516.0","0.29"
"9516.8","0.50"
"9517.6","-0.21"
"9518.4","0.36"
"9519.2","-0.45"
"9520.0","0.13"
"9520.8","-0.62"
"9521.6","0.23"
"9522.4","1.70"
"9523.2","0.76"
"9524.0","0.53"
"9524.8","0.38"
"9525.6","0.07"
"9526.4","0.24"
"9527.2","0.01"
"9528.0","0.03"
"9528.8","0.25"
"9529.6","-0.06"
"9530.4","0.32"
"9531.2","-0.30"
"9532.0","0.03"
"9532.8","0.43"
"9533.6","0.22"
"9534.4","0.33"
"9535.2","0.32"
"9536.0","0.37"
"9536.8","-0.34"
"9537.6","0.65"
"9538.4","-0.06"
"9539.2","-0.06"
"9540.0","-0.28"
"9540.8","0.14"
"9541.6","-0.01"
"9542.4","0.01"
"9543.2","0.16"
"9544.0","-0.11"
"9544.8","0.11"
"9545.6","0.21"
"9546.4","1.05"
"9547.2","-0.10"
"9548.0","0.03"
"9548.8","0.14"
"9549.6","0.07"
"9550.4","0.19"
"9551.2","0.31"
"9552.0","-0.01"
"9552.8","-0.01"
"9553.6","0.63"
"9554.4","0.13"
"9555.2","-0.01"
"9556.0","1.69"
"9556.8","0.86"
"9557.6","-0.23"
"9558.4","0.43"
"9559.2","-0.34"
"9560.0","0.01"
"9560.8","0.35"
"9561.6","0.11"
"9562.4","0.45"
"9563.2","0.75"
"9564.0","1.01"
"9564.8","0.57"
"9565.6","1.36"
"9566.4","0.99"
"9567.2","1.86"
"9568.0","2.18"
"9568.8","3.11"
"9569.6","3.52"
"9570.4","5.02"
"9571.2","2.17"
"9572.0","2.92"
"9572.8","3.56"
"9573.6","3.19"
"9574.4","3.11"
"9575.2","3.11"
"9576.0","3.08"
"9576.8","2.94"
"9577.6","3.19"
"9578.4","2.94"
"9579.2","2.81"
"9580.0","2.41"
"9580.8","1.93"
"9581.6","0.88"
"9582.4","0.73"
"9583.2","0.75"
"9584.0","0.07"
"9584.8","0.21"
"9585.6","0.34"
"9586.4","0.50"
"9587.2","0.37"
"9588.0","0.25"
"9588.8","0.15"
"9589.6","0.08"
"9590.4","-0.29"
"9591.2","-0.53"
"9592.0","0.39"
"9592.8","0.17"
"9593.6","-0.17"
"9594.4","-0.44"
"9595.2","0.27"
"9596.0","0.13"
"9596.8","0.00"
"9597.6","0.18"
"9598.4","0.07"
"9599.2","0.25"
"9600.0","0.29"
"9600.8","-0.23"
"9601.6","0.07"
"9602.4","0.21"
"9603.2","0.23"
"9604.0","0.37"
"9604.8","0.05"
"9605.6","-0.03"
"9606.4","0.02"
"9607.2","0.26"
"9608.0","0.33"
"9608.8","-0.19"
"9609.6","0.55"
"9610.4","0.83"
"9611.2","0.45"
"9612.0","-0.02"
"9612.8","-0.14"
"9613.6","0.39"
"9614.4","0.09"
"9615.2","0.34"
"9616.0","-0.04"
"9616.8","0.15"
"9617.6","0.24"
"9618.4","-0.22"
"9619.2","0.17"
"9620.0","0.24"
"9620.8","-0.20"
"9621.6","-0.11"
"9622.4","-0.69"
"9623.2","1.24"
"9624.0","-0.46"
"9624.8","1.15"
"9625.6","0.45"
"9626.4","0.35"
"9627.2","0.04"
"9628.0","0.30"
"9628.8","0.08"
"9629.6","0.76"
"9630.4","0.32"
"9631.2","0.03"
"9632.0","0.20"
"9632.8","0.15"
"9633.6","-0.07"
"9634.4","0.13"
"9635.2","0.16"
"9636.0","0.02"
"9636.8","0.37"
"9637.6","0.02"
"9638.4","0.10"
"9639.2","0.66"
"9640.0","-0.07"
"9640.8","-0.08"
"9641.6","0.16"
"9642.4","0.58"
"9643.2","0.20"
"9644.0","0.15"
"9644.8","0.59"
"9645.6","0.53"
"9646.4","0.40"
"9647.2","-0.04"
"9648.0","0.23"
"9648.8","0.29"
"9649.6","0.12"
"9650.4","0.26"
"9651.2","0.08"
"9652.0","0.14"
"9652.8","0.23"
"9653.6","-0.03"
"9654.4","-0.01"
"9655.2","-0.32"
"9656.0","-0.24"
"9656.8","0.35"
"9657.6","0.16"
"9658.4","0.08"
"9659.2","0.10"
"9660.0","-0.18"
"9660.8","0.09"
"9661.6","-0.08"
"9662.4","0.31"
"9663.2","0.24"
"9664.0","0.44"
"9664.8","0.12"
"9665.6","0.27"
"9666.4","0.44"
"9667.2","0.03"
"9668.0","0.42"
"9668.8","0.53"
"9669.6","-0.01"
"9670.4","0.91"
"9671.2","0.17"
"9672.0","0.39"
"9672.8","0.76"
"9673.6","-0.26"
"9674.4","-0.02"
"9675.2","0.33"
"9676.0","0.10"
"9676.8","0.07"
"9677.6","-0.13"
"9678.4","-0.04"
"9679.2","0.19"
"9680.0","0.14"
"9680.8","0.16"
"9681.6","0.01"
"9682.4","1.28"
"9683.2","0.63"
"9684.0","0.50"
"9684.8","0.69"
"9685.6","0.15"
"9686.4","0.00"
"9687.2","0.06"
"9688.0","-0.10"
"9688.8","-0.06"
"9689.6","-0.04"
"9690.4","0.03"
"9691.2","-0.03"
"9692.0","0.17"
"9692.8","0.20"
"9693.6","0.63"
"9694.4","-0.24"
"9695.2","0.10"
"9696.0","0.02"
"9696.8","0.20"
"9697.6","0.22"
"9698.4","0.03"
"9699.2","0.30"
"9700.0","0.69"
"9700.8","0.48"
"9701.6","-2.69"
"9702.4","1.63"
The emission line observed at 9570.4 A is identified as [O II] 3727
